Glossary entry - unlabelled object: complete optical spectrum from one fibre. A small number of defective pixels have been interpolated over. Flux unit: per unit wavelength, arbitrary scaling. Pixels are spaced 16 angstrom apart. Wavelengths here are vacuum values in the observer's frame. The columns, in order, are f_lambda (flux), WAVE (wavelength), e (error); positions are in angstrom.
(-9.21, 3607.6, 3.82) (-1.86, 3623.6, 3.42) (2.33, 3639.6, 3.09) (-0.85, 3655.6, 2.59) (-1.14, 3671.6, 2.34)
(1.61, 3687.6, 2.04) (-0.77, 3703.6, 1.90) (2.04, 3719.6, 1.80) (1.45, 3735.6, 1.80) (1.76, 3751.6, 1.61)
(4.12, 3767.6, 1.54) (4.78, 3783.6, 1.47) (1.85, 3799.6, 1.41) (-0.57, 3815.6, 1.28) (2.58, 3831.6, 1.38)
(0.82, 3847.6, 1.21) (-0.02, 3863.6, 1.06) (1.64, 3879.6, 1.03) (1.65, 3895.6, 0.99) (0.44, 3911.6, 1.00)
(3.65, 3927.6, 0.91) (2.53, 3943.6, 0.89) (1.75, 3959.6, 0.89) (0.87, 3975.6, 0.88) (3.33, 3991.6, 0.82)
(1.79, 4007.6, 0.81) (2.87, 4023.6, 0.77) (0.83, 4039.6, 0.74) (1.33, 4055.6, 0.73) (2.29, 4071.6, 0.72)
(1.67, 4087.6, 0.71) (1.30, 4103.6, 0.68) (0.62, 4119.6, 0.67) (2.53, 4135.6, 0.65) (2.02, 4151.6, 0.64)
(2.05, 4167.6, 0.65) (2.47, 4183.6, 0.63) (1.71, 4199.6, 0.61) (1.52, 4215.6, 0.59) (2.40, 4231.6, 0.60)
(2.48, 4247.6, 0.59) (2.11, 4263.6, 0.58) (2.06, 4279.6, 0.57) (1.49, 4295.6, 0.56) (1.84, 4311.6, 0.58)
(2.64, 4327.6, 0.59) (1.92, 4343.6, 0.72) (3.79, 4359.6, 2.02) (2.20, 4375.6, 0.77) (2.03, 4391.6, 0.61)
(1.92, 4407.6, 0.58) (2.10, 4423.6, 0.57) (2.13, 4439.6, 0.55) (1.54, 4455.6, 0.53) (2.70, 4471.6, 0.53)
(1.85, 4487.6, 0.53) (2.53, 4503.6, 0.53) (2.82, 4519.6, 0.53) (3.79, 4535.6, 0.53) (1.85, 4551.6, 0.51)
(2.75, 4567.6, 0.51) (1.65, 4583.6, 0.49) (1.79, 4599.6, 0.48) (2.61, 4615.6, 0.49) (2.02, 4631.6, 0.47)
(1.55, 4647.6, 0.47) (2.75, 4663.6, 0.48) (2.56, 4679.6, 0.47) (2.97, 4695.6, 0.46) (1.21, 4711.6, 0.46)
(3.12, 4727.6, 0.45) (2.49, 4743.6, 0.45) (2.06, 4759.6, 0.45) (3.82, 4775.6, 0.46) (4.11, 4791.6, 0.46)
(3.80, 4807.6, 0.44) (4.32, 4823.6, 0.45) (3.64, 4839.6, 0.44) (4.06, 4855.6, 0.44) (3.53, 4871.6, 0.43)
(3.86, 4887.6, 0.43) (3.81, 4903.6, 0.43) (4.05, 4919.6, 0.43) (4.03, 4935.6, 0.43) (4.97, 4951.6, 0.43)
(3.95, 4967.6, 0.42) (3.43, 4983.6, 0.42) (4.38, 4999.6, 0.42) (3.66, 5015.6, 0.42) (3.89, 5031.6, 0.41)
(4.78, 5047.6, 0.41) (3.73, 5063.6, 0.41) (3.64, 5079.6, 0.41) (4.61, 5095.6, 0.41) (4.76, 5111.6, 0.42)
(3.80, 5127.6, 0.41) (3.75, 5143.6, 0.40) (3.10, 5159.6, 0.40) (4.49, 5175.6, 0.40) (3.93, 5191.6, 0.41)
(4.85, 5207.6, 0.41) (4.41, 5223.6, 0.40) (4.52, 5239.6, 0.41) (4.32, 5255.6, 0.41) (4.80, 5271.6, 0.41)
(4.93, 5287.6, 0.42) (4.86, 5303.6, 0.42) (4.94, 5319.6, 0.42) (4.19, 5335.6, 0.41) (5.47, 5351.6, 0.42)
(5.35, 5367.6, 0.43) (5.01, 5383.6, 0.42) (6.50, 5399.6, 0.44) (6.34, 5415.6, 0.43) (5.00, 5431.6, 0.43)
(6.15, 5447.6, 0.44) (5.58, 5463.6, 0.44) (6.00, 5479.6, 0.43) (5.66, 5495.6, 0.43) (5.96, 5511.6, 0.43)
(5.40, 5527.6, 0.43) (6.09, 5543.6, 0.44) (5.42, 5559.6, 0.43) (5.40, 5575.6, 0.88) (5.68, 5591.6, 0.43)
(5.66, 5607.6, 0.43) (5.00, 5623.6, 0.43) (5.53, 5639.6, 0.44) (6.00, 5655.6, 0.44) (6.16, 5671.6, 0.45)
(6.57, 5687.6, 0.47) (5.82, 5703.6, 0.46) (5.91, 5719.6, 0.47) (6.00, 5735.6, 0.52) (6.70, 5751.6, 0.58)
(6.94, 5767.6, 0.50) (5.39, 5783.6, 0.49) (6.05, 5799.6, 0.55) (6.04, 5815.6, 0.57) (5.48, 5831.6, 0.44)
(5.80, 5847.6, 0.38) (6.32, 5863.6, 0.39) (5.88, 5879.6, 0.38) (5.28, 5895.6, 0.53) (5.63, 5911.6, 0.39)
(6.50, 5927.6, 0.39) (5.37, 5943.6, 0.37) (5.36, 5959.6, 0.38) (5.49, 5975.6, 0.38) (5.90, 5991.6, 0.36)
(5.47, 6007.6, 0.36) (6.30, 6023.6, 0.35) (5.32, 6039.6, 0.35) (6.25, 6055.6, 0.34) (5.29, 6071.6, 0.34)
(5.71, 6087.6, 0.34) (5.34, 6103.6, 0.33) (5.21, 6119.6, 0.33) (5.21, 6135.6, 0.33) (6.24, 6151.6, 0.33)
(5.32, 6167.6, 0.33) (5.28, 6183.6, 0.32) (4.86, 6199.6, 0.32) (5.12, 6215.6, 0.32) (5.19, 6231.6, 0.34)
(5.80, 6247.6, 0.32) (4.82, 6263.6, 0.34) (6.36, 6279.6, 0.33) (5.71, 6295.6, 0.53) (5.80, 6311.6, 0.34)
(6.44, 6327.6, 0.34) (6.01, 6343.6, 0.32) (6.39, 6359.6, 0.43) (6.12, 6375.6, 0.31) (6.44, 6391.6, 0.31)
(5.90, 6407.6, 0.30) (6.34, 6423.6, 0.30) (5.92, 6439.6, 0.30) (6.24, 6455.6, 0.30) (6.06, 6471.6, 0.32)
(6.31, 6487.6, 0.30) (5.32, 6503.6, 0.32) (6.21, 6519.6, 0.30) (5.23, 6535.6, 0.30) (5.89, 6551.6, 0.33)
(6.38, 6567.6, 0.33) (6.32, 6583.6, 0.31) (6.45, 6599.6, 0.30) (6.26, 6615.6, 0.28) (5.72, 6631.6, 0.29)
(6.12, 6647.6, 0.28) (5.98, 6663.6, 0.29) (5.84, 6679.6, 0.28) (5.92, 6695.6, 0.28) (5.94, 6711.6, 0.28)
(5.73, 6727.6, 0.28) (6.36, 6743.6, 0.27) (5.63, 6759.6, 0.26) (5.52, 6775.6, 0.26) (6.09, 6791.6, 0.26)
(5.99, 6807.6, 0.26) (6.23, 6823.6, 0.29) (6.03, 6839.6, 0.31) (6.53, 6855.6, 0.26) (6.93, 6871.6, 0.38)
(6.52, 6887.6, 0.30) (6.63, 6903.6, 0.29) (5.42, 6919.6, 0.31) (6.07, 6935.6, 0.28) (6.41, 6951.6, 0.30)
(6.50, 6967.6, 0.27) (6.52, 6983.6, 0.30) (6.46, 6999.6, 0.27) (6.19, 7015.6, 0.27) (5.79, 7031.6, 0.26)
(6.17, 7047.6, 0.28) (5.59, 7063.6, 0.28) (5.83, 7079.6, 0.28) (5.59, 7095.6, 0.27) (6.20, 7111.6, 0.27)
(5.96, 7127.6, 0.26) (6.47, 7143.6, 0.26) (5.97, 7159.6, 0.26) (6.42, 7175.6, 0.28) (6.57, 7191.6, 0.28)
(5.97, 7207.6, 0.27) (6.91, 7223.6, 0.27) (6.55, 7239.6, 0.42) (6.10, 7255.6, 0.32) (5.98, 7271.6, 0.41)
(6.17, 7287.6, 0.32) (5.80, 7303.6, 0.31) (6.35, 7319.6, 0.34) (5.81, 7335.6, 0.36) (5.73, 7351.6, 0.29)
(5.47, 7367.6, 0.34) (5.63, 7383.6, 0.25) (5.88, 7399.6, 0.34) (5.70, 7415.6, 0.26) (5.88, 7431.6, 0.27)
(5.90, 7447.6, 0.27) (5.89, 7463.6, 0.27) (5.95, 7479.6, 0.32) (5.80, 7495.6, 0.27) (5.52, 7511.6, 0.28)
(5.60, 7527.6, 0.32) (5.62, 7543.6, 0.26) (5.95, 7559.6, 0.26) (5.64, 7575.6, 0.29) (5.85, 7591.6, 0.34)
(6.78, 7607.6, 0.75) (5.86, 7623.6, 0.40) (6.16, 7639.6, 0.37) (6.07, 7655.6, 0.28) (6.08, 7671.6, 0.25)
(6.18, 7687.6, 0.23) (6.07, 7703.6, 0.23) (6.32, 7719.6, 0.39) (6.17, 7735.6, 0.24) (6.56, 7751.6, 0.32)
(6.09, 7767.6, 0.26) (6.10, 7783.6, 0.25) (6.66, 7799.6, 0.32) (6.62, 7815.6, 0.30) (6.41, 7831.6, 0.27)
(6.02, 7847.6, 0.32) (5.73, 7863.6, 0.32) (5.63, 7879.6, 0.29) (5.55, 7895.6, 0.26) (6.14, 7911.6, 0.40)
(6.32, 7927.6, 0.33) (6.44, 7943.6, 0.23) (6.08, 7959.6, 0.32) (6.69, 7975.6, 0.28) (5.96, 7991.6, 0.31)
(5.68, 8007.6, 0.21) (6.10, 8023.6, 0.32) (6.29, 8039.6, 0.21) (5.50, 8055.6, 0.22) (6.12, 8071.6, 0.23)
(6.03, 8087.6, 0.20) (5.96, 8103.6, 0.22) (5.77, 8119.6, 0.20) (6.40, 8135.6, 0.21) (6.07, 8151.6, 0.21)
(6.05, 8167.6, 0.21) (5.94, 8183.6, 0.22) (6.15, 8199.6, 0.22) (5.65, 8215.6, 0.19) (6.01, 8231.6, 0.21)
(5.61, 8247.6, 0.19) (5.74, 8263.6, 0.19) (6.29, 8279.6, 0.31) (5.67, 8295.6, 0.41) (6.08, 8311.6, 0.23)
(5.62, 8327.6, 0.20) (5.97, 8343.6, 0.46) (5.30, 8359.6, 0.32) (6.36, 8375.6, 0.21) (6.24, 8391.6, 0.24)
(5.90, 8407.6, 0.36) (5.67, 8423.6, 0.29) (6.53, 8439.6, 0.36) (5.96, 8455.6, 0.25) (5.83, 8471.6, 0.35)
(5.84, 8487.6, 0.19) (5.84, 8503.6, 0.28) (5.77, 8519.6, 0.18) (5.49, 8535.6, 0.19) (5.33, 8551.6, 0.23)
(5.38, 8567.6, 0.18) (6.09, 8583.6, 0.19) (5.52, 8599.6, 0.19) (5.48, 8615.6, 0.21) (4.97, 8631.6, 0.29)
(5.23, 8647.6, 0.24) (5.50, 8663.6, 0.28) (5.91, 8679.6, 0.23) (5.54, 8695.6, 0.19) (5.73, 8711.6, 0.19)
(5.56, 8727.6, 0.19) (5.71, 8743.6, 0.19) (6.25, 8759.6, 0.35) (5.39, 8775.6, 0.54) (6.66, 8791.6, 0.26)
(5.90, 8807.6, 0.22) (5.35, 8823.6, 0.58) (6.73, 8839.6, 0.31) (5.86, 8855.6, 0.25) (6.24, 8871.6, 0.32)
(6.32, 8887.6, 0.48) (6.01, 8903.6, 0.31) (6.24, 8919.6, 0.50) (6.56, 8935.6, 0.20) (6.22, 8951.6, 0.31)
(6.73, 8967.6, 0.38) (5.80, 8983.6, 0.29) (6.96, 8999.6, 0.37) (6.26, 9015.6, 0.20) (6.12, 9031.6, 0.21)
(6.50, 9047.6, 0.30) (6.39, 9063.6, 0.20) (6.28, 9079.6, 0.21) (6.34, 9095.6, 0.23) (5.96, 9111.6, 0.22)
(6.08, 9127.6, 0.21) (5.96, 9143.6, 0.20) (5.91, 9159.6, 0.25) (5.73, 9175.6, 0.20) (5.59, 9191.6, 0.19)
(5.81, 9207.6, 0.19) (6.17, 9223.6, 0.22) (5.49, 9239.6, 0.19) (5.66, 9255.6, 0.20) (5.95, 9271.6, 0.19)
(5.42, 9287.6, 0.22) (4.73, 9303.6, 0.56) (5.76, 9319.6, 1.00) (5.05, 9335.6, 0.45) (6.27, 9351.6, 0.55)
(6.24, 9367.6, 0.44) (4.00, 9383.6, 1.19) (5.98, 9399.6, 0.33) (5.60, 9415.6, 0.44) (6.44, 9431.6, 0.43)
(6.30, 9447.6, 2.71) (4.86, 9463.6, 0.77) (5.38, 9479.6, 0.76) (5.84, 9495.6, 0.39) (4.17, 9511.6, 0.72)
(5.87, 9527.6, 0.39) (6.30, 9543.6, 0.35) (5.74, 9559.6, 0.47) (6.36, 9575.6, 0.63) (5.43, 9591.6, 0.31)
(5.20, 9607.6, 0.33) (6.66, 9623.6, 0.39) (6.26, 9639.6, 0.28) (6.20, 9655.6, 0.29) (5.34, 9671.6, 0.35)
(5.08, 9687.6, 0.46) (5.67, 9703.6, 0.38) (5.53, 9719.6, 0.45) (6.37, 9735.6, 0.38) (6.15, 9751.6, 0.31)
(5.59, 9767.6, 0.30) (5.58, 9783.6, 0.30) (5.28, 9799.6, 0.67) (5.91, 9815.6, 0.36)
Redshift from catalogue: 0.197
